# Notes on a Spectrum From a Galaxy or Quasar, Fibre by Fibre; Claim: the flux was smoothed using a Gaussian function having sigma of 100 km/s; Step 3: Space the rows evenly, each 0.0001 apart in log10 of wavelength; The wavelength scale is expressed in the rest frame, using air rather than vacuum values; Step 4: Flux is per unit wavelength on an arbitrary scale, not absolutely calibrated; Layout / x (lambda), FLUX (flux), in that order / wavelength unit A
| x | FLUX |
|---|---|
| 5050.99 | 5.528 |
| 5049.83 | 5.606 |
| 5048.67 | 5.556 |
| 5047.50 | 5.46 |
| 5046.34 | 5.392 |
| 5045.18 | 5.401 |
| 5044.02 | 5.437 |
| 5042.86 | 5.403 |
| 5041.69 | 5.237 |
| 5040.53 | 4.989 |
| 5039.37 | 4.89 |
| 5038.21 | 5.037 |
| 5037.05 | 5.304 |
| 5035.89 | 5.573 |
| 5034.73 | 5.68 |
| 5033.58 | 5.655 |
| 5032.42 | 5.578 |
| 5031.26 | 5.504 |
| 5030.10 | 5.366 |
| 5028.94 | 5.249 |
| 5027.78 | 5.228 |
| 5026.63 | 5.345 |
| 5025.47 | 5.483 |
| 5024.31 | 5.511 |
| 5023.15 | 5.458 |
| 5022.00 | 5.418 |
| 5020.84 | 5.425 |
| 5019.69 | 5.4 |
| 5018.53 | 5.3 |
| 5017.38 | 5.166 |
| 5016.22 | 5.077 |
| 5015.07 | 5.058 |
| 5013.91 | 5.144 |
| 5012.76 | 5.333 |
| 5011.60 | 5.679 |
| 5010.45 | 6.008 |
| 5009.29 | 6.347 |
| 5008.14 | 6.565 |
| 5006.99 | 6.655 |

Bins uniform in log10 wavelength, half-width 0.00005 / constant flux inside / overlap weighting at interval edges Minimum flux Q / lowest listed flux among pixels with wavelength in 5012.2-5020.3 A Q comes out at 5.058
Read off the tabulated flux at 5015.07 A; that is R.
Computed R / 5.058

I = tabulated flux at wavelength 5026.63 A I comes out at 5.345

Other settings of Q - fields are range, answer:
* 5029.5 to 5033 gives 5.366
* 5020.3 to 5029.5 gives 5.228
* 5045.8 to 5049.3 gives 5.392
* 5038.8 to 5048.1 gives 4.89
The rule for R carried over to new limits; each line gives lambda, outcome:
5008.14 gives 6.565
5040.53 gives 4.989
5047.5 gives 5.46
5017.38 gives 5.166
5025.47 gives 5.483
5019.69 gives 5.4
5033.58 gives 5.655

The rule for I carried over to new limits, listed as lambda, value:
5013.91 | 5.144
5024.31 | 5.511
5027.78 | 5.228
